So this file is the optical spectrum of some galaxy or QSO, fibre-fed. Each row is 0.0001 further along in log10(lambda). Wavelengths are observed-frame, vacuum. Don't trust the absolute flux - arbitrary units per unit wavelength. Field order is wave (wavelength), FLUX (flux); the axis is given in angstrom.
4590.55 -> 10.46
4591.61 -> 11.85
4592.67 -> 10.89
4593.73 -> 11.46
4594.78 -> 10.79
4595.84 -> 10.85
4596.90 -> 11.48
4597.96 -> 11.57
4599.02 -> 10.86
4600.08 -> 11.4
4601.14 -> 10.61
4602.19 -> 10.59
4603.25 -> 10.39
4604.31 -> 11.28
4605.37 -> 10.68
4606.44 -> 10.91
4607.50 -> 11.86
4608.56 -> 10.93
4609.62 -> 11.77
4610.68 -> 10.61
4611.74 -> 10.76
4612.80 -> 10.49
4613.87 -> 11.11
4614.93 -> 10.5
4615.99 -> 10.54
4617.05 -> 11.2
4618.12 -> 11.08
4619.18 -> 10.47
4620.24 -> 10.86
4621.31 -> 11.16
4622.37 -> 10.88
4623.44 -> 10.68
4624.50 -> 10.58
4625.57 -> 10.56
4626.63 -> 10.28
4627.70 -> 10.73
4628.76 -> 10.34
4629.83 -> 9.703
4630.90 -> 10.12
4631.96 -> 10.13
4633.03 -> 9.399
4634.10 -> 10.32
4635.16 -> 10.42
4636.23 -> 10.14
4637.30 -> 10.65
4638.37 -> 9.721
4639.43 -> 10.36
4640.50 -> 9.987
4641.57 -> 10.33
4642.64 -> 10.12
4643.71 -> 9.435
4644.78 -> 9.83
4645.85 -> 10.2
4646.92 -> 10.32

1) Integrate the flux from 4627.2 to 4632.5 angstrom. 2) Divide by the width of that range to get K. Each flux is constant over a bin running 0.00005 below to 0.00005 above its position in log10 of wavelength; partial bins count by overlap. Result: 10.2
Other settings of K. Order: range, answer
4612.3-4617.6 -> 10.8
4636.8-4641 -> 10.2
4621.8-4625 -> 10.7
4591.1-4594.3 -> 11.4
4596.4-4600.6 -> 11.3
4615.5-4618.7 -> 10.9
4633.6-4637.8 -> 10.4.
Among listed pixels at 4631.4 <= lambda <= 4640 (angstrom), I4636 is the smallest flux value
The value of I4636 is 9.399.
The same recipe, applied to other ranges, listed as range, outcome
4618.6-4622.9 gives 10.47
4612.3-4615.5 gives 10.49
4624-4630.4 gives 9.703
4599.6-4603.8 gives 10.39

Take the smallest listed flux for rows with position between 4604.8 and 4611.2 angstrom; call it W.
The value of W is 10.61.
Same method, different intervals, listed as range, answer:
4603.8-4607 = 10.68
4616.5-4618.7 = 11.08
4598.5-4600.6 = 10.86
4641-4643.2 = 10.12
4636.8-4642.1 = 9.721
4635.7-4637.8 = 10.14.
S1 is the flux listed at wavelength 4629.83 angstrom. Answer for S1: 9.703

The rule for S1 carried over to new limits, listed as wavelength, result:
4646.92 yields 10.32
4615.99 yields 10.54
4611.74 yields 10.76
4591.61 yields 11.85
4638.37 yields 9.721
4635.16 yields 10.42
